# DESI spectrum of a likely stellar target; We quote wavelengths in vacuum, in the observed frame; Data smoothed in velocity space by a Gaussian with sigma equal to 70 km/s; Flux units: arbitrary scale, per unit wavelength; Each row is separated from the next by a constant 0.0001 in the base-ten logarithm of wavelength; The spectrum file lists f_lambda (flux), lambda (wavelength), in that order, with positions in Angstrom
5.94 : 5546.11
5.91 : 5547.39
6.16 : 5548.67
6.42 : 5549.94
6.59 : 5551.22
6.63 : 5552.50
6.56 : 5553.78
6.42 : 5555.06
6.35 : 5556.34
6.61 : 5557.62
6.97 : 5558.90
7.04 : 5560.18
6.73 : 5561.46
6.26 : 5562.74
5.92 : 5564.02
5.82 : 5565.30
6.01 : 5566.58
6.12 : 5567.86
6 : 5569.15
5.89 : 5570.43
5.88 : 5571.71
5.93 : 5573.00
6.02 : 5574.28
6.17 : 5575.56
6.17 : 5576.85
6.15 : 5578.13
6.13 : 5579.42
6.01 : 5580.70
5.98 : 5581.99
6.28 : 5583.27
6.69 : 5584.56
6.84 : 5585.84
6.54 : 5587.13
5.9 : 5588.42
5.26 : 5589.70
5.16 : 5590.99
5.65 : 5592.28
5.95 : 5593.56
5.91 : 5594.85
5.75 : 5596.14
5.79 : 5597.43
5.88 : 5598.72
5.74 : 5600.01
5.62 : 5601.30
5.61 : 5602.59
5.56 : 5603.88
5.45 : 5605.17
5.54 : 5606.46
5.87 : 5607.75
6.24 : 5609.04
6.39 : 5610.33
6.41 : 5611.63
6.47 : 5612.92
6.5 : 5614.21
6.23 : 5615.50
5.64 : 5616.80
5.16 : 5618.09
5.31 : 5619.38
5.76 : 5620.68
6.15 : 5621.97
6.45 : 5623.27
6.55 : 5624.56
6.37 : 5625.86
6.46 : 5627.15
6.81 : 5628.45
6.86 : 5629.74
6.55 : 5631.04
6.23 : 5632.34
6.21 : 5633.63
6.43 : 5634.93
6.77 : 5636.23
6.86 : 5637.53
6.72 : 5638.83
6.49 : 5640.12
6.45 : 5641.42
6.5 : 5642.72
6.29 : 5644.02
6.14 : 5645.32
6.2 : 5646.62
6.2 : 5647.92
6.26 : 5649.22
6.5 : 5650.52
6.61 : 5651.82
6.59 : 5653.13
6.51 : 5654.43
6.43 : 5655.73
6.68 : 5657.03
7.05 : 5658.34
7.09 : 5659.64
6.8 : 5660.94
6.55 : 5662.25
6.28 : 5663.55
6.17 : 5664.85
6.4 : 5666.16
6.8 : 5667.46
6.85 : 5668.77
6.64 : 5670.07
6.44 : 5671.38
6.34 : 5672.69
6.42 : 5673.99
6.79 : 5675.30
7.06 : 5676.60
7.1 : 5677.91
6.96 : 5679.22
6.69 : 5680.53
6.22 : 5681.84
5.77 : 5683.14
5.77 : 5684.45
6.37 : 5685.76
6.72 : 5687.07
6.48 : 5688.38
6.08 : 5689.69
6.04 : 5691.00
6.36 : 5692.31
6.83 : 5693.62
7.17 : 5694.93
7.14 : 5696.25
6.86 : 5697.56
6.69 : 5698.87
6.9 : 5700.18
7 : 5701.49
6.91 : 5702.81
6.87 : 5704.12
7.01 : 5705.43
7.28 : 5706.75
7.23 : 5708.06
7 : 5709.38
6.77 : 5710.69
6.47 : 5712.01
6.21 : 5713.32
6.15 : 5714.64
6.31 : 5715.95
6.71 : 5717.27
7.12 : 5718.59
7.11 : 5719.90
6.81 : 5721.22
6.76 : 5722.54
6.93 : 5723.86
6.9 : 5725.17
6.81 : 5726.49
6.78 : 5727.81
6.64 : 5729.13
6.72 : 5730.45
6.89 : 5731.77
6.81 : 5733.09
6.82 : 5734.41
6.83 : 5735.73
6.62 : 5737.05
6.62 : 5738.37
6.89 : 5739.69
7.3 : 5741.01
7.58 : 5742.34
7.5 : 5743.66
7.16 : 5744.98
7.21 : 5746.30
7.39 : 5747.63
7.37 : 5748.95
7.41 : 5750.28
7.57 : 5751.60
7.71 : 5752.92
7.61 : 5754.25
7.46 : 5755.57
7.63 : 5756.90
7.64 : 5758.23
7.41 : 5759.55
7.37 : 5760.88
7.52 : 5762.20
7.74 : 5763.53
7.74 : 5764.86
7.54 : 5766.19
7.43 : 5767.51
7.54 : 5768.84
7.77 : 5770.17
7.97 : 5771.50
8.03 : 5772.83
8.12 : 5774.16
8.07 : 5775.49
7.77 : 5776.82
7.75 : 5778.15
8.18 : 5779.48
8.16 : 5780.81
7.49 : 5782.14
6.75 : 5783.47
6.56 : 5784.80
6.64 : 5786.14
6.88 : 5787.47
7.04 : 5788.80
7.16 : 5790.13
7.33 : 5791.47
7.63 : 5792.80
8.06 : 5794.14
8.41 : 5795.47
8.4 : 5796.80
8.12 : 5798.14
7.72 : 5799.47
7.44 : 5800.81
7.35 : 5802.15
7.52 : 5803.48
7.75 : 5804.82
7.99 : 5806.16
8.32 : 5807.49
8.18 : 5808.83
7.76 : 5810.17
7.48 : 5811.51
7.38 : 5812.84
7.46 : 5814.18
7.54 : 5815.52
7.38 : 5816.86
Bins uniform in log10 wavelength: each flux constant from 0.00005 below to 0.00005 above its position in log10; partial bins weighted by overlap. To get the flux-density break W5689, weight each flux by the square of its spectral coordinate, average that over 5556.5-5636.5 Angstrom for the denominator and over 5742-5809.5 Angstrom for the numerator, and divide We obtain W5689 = 1.33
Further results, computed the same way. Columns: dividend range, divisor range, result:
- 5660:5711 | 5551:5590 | 1.11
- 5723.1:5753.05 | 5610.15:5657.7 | 1.15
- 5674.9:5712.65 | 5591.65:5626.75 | 1.17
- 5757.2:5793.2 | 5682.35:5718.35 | 1.16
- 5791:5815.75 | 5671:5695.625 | 1.25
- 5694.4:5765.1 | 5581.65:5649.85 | 1.20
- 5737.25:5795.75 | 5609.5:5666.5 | 1.22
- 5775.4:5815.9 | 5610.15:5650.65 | 1.28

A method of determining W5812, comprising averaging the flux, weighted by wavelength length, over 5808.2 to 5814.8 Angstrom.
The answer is 7.65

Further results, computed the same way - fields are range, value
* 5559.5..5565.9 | 6.36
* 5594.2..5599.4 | 5.82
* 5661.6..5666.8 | 6.35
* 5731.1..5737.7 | 6.8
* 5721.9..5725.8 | 6.87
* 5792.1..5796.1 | 8.03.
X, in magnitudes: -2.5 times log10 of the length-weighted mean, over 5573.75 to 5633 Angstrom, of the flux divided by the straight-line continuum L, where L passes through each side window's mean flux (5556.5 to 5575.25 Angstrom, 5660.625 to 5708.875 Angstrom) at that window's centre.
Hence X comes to 0.06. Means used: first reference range 6.23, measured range 6.05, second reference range 6.65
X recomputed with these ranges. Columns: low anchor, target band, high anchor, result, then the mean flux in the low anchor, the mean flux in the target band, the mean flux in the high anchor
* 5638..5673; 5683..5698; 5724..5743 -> 0.03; 6.52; 6.48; 6.87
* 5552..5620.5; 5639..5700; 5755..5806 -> 0.03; 6.05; 6.54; 7.61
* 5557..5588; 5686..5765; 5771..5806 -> 0.04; 6.25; 6.99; 7.63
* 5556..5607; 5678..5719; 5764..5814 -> 0.05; 6.03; 6.65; 7.66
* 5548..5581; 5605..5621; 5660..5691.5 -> 0.08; 6.27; 5.94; 6.5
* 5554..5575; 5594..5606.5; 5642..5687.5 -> 0.12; 6.25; 5.69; 6.52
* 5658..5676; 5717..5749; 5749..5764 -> 0.05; 6.61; 6.97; 7.54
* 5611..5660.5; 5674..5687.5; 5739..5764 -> 0.04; 6.39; 6.54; 7.44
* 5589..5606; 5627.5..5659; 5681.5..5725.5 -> -0.07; 5.64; 6.51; 6.68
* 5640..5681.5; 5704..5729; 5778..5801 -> 0.03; 6.57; 6.8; 7.54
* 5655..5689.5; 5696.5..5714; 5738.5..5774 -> 0.01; 6.57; 6.87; 7.51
